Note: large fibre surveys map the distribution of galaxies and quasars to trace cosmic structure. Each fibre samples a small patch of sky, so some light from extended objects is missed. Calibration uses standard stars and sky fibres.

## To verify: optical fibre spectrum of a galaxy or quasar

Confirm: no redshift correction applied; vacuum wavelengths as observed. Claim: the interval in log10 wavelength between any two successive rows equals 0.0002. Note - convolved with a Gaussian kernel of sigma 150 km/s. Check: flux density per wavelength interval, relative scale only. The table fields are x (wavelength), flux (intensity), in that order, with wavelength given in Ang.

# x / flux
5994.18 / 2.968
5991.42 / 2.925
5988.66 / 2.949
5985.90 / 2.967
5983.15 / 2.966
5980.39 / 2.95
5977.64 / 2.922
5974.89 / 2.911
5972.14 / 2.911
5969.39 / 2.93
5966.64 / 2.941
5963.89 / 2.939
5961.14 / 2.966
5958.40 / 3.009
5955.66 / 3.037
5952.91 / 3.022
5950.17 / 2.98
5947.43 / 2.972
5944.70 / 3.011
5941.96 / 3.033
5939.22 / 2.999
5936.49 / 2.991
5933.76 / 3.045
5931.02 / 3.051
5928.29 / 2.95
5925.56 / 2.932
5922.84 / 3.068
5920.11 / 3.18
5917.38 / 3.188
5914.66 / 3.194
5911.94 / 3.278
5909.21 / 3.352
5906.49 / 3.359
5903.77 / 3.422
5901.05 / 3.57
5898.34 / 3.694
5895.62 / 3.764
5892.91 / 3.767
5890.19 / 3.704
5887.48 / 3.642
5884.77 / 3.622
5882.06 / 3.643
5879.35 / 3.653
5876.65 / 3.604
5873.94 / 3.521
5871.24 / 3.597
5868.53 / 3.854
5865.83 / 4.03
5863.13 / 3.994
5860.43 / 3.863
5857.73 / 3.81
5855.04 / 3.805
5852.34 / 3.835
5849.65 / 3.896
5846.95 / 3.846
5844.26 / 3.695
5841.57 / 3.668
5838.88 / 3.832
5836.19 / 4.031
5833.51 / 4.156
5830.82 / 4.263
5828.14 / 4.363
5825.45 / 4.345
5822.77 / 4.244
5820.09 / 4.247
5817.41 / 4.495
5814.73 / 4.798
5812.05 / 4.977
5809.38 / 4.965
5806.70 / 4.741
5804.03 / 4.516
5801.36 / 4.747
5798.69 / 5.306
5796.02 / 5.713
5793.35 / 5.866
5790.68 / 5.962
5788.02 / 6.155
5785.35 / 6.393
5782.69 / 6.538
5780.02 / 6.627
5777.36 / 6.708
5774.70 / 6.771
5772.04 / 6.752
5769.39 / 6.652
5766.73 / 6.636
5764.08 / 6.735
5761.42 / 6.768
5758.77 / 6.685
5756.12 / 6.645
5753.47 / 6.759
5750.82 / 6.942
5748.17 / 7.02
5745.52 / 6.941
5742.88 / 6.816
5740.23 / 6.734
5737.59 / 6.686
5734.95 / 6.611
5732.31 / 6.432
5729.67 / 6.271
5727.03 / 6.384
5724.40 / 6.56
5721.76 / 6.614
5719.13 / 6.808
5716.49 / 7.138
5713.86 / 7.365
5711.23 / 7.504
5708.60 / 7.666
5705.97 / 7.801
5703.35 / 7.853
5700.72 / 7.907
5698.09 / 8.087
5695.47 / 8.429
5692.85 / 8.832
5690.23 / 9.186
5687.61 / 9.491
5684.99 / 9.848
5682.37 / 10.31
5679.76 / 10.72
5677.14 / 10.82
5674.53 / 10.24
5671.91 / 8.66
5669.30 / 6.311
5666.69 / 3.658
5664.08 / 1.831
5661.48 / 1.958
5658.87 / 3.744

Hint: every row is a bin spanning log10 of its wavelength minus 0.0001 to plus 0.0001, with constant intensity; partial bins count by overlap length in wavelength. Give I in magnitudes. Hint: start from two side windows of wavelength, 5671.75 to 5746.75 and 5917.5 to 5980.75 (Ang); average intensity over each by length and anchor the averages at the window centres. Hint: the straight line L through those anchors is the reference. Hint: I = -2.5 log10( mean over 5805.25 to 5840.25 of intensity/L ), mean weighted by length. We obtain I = 0.26 mag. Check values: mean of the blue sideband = 7.94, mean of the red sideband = 2.99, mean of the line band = 4.42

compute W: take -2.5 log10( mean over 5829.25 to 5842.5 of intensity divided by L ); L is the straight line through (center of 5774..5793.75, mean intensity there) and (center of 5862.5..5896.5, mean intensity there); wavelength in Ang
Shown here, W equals 0.23 mag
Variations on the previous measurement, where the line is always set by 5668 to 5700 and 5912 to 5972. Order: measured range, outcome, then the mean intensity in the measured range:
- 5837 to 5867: 0.32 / 3.85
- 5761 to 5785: 0.06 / 6.67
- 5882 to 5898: 0.16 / 3.69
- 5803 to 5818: 0.28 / 4.77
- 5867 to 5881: 0.26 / 3.65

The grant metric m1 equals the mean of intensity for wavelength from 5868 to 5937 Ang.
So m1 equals 3.41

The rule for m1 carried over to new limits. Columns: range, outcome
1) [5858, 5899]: 3.73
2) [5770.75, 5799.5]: 6.27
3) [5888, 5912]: 3.56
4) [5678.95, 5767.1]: 7.49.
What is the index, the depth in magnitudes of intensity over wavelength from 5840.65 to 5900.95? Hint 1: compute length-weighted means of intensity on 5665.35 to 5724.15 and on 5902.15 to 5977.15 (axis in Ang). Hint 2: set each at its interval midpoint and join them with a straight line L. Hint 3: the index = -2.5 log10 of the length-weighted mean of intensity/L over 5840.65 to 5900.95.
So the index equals 0.19 mag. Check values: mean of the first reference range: 8.2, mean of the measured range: 3.75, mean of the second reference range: 3.06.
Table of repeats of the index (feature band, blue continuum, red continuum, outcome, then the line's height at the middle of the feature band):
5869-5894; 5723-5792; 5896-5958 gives 0.12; 4.09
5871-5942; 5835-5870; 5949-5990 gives 0.03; 3.44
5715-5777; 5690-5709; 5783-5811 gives 0.02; 6.9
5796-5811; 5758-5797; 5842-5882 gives 0.15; 5.64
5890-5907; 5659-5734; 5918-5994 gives 0.10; 3.98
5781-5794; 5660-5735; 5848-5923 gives -0.10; 5.64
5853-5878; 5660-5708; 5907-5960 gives 0.16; 4.38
